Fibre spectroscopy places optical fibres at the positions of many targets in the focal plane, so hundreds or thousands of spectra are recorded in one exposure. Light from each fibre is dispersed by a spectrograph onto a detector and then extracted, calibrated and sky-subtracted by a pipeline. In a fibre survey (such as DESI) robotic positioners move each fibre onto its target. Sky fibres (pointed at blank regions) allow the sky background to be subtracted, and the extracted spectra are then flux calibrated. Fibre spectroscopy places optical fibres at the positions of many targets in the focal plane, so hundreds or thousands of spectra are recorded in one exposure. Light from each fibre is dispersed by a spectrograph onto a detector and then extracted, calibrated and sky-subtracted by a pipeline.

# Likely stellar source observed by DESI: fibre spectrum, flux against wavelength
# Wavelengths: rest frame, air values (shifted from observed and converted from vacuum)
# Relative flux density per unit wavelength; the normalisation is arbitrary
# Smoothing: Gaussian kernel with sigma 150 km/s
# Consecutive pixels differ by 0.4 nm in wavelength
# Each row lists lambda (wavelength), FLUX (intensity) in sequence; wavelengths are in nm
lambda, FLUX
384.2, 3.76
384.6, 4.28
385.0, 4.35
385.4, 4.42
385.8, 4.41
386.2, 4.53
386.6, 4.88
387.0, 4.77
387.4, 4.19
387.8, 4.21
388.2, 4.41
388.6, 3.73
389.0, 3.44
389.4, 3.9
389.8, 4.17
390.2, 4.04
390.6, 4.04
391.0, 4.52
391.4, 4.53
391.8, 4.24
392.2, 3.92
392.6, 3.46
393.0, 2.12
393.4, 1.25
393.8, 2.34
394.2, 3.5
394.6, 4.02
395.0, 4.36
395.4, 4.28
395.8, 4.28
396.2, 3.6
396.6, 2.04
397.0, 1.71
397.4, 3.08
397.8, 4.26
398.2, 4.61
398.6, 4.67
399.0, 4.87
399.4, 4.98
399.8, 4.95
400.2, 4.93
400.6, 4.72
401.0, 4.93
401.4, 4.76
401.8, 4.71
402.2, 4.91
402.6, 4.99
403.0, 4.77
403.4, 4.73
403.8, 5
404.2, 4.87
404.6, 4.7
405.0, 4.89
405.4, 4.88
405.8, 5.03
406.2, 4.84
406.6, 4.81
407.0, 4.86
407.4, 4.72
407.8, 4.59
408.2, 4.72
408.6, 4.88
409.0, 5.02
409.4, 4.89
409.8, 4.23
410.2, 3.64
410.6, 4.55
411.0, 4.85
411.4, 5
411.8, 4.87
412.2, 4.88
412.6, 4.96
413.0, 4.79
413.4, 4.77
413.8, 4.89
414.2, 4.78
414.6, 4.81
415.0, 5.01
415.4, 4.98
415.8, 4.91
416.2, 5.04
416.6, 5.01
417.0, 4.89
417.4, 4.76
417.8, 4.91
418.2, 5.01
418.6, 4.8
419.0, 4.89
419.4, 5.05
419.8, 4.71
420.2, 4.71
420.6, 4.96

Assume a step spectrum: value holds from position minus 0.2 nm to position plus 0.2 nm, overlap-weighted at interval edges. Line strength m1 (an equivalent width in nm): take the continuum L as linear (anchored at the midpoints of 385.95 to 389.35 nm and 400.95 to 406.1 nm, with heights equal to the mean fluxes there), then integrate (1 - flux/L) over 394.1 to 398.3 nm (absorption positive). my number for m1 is 0.90 nm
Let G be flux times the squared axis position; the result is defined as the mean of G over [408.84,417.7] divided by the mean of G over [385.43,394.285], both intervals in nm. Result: 1.4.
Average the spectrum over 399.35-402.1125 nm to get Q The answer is 4.85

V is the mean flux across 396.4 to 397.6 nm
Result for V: 2.28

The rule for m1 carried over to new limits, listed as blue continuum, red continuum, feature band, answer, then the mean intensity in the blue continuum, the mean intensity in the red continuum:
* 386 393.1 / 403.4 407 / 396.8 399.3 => 0.34 nm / 4.09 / 4.87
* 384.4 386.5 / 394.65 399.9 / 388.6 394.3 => 0.89 nm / 4.42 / 3.96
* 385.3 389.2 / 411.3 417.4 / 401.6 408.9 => -0.21 nm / 4.3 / 4.9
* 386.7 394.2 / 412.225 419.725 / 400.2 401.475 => -0.19 nm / 3.75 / 4.9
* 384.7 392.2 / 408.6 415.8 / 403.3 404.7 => -0.08 nm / 4.26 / 4.77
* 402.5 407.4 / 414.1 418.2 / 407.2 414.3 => 0.24 nm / 4.86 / 4.92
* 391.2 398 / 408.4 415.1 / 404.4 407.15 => -0.38 nm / 3.35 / 4.75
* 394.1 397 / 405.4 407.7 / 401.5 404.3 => -0.27 nm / 3.59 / 4.84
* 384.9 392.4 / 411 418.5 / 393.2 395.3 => 0.59 nm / 4.25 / 4.9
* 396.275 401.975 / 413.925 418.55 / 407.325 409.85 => -0.08 nm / 4.21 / 4.91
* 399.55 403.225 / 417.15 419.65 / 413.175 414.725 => 0.02 nm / 4.85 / 4.9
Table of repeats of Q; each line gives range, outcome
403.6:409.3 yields 4.84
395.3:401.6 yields 4.17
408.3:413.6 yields 4.72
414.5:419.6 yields 4.93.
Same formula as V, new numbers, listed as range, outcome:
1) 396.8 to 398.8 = 3.67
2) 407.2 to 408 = 4.65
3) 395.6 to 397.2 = 2.91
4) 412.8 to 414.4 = 4.81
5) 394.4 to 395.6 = 4.22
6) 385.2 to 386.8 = 4.56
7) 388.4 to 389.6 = 3.69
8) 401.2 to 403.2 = 4.83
